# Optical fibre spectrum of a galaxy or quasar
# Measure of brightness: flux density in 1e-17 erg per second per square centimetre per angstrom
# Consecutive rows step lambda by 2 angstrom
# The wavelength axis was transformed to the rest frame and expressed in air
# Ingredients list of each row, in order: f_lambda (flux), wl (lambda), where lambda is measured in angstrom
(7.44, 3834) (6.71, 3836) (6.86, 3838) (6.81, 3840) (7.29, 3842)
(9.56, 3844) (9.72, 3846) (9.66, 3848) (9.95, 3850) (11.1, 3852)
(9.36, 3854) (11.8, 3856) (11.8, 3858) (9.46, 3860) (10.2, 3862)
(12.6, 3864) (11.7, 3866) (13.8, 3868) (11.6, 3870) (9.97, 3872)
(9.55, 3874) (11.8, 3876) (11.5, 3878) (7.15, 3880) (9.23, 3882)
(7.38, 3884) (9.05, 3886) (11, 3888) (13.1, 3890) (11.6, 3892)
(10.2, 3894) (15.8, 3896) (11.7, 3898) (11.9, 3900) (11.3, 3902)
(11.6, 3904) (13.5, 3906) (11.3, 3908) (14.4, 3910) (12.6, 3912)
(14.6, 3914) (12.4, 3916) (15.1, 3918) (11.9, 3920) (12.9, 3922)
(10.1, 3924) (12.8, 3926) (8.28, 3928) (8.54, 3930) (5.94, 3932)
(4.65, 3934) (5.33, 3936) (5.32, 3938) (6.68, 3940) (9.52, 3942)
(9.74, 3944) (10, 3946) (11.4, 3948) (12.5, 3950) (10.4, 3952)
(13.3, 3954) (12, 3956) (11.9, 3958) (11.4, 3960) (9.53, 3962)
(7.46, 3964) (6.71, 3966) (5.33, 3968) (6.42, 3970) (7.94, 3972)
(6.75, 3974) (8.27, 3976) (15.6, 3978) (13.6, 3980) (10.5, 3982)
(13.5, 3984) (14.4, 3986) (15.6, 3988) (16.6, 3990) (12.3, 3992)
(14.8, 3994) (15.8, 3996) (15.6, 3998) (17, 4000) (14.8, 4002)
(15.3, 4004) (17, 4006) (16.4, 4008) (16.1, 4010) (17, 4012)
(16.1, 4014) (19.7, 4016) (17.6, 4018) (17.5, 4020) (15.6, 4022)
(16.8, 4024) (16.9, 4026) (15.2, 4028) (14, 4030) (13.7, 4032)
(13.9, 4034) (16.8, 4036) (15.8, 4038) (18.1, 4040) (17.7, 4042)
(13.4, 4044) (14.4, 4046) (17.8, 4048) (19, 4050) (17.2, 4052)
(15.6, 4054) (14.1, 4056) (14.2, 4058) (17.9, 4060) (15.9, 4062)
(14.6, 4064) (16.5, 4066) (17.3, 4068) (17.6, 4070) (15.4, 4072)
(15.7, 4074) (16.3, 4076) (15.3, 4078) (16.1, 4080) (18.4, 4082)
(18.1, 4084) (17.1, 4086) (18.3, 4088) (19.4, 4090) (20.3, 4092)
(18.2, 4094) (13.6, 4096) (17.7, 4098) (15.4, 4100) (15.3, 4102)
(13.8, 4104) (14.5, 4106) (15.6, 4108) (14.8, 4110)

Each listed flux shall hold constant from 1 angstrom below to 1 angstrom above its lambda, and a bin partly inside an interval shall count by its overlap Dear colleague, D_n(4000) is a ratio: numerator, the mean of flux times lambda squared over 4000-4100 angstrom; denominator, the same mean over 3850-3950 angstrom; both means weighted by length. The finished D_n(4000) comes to 1.66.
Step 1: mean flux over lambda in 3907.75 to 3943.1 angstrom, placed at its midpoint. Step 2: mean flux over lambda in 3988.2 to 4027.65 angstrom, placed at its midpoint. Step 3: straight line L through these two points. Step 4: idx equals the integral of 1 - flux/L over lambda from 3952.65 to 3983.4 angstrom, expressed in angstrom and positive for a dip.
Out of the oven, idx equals 7.9 angstrom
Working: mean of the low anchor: 10.1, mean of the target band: 9.84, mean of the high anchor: 16.2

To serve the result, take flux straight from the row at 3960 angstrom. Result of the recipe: 11.4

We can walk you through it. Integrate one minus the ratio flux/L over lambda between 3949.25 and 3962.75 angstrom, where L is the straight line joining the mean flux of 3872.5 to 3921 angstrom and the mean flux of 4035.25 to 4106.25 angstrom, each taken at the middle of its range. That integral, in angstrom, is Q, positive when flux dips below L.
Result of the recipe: 1.7 angstrom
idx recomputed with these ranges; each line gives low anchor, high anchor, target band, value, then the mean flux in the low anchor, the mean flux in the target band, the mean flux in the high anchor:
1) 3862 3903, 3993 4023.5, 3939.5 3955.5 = 3.8 angstrom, 11.1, 10.6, 16.4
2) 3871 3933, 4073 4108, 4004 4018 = -2.5 angstrom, 11.2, 17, 16.6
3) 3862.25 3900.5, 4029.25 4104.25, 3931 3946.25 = 6.9 angstrom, 11.1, 7.01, 16.3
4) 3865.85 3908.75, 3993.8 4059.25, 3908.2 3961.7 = 9.5 angstrom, 11.2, 10.5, 16.1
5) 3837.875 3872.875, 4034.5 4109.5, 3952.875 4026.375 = 3.8 angstrom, 10.3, 13.5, 16.4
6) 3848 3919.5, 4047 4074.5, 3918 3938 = 5.6 angstrom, 11.4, 9.06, 16.4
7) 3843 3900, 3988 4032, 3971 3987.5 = 3.8 angstrom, 10.8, 11.4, 16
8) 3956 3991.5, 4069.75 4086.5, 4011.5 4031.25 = -4.7 angstrom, 10.7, 16.6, 16.6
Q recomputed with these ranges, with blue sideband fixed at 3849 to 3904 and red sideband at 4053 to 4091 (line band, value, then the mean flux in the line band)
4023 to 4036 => 0.1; 15.2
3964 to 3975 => 5.6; 6.71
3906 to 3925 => -1.2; 12.8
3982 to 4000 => -0.6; 14.7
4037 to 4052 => -0.9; 16.6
